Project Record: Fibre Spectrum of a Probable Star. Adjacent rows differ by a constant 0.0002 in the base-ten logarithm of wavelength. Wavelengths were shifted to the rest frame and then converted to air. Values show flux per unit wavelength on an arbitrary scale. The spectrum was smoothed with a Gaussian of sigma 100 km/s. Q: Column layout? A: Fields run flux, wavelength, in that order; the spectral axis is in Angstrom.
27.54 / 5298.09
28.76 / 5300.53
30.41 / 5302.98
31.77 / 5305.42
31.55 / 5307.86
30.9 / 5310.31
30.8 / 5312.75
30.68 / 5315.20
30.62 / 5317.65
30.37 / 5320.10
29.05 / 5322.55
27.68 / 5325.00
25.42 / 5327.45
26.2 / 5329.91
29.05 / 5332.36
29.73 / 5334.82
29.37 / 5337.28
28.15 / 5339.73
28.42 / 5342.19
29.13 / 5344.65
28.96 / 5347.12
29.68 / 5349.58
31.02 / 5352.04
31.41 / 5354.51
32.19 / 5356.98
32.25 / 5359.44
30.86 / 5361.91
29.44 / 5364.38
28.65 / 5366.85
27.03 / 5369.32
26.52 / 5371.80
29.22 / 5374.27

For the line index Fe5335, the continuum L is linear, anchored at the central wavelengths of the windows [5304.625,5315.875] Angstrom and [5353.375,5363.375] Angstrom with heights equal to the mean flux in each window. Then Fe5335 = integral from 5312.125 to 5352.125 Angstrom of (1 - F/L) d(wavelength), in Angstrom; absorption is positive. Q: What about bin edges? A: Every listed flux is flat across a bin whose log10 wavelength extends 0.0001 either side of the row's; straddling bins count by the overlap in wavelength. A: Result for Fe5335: 3.0 Angstrom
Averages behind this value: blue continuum 31.1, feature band 29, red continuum 31.6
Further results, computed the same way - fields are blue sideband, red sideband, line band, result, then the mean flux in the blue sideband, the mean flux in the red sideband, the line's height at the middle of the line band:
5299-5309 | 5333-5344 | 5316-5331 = 0.7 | 30.5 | 28.9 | 29.6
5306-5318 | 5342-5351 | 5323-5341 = 1.2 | 31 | 29.2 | 29.9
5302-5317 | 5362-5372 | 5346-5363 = -1.2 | 31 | 28.4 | 29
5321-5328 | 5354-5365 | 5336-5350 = 0.3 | 27.7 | 31.3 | 29.6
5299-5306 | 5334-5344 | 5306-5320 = -0.6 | 30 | 28.9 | 29.7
